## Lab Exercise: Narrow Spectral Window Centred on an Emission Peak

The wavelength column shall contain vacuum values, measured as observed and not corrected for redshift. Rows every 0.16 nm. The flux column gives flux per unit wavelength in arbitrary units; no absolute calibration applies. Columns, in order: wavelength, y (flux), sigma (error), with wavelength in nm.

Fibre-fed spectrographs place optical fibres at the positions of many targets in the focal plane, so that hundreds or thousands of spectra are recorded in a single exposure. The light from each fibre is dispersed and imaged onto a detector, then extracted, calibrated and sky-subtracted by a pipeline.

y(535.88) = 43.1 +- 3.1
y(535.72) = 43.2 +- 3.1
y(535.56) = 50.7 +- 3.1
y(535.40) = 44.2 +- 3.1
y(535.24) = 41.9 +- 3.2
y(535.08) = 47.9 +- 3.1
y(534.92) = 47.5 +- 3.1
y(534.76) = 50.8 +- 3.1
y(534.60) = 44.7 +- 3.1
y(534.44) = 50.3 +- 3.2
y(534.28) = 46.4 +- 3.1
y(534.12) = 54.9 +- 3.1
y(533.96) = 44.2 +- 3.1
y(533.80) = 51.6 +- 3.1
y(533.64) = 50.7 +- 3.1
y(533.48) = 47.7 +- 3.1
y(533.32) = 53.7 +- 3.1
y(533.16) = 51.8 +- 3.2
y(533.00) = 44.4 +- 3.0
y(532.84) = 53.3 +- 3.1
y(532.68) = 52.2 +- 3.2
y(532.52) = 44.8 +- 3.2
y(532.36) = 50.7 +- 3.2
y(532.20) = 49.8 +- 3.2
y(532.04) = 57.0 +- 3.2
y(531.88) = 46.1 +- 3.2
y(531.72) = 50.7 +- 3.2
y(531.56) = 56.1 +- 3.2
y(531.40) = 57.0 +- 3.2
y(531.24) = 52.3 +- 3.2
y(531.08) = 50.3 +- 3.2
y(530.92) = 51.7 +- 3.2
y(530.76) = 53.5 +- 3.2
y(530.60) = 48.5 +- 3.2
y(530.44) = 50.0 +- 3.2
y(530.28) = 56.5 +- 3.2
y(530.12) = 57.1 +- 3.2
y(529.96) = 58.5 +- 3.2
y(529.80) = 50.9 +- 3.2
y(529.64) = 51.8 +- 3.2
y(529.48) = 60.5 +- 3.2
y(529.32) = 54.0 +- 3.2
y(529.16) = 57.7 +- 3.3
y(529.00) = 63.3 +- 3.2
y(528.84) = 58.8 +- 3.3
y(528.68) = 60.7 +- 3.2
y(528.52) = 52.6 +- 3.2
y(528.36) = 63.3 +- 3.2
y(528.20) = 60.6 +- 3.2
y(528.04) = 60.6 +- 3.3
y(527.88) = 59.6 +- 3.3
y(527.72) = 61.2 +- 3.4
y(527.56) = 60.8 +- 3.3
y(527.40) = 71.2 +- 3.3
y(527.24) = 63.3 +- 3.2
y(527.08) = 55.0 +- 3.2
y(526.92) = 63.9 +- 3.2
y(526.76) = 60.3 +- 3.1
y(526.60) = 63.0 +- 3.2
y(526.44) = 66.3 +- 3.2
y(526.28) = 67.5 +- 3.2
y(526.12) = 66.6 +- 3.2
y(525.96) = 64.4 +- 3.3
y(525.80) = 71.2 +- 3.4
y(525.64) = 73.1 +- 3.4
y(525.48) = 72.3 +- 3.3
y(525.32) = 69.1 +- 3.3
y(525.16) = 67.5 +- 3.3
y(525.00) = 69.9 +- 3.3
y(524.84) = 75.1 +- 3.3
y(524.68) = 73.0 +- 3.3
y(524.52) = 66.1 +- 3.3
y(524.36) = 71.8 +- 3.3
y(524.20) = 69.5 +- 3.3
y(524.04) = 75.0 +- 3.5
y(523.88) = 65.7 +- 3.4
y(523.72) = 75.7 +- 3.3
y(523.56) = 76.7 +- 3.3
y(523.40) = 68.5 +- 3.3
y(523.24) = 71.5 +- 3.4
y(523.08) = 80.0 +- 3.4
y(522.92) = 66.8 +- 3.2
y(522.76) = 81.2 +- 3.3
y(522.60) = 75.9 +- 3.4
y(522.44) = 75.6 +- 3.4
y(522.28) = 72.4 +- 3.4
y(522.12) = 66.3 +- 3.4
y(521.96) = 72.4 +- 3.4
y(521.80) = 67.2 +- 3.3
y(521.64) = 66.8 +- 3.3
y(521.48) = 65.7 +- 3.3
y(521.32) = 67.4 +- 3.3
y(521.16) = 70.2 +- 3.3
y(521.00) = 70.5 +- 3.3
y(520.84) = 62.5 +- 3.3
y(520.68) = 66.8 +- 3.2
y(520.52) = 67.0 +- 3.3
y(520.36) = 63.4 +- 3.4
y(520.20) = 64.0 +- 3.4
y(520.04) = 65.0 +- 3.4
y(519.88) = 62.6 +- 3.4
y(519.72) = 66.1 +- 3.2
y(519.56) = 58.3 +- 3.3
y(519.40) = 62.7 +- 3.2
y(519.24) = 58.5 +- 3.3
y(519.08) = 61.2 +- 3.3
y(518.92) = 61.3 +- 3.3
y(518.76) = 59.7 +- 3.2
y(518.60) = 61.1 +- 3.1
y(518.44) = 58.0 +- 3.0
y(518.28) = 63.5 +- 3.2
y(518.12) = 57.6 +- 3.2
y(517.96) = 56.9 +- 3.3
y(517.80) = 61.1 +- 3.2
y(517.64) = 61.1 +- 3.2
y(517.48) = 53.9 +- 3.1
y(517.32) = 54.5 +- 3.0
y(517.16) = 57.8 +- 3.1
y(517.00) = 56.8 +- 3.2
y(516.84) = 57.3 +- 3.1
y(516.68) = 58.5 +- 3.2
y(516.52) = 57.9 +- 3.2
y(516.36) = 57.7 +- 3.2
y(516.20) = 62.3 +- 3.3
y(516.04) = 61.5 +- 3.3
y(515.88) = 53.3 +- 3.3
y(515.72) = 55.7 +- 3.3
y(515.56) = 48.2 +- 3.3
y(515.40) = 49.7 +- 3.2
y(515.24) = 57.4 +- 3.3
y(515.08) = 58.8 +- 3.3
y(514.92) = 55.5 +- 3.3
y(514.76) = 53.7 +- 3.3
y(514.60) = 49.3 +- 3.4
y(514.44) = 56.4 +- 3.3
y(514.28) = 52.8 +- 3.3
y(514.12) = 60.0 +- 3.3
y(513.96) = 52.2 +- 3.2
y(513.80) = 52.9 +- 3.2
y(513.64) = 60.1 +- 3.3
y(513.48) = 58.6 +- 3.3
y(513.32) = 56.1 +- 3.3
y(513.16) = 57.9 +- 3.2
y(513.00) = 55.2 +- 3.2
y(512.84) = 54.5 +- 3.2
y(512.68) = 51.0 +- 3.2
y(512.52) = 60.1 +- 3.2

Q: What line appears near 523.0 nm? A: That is C III] 1909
